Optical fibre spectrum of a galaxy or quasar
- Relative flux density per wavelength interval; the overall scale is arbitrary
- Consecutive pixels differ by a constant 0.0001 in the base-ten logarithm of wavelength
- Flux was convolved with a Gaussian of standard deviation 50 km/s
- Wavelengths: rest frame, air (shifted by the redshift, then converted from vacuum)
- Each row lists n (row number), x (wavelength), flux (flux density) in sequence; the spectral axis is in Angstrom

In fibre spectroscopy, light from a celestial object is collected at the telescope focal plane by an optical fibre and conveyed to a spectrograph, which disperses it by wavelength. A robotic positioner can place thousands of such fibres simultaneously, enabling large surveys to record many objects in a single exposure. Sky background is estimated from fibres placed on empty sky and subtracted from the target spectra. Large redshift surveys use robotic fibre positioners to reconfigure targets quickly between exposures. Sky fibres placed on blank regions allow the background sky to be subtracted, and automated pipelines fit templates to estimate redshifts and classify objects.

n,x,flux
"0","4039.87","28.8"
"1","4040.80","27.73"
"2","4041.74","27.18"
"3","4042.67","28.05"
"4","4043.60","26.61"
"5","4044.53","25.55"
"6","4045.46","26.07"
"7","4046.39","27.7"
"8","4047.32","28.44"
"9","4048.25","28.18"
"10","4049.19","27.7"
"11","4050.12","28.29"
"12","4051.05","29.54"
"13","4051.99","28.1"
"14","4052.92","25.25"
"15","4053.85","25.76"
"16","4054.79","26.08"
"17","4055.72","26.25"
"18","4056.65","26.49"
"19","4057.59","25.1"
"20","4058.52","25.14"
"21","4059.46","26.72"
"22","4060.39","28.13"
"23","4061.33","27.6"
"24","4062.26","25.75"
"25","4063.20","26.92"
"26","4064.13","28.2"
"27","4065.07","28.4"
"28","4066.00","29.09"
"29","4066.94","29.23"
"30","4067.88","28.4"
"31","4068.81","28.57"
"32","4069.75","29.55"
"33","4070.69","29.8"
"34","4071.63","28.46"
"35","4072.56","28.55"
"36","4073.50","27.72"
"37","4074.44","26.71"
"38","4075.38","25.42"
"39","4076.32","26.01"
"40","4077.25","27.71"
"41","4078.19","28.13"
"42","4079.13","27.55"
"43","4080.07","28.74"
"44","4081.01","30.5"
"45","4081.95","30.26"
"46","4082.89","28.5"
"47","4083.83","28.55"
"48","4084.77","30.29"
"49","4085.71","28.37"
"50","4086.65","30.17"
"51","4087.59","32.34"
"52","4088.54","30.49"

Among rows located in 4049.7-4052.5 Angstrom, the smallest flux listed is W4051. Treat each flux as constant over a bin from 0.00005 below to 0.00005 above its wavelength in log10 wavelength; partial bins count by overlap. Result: 28.1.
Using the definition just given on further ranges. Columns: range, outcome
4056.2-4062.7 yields 25.1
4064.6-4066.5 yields 28.4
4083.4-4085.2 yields 28.55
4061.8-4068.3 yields 25.75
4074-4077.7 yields 25.42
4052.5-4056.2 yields 25.25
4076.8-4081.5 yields 27.55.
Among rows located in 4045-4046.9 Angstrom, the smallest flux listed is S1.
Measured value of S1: 26.07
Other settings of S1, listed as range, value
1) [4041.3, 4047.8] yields 25.55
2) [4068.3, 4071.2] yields 28.57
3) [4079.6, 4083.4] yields 28.5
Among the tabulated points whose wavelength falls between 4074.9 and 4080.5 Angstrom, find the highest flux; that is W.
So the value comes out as 28.74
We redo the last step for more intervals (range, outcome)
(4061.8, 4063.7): 26.92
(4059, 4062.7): 28.13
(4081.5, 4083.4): 30.26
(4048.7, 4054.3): 29.54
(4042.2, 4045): 28.05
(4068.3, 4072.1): 29.8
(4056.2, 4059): 26.49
